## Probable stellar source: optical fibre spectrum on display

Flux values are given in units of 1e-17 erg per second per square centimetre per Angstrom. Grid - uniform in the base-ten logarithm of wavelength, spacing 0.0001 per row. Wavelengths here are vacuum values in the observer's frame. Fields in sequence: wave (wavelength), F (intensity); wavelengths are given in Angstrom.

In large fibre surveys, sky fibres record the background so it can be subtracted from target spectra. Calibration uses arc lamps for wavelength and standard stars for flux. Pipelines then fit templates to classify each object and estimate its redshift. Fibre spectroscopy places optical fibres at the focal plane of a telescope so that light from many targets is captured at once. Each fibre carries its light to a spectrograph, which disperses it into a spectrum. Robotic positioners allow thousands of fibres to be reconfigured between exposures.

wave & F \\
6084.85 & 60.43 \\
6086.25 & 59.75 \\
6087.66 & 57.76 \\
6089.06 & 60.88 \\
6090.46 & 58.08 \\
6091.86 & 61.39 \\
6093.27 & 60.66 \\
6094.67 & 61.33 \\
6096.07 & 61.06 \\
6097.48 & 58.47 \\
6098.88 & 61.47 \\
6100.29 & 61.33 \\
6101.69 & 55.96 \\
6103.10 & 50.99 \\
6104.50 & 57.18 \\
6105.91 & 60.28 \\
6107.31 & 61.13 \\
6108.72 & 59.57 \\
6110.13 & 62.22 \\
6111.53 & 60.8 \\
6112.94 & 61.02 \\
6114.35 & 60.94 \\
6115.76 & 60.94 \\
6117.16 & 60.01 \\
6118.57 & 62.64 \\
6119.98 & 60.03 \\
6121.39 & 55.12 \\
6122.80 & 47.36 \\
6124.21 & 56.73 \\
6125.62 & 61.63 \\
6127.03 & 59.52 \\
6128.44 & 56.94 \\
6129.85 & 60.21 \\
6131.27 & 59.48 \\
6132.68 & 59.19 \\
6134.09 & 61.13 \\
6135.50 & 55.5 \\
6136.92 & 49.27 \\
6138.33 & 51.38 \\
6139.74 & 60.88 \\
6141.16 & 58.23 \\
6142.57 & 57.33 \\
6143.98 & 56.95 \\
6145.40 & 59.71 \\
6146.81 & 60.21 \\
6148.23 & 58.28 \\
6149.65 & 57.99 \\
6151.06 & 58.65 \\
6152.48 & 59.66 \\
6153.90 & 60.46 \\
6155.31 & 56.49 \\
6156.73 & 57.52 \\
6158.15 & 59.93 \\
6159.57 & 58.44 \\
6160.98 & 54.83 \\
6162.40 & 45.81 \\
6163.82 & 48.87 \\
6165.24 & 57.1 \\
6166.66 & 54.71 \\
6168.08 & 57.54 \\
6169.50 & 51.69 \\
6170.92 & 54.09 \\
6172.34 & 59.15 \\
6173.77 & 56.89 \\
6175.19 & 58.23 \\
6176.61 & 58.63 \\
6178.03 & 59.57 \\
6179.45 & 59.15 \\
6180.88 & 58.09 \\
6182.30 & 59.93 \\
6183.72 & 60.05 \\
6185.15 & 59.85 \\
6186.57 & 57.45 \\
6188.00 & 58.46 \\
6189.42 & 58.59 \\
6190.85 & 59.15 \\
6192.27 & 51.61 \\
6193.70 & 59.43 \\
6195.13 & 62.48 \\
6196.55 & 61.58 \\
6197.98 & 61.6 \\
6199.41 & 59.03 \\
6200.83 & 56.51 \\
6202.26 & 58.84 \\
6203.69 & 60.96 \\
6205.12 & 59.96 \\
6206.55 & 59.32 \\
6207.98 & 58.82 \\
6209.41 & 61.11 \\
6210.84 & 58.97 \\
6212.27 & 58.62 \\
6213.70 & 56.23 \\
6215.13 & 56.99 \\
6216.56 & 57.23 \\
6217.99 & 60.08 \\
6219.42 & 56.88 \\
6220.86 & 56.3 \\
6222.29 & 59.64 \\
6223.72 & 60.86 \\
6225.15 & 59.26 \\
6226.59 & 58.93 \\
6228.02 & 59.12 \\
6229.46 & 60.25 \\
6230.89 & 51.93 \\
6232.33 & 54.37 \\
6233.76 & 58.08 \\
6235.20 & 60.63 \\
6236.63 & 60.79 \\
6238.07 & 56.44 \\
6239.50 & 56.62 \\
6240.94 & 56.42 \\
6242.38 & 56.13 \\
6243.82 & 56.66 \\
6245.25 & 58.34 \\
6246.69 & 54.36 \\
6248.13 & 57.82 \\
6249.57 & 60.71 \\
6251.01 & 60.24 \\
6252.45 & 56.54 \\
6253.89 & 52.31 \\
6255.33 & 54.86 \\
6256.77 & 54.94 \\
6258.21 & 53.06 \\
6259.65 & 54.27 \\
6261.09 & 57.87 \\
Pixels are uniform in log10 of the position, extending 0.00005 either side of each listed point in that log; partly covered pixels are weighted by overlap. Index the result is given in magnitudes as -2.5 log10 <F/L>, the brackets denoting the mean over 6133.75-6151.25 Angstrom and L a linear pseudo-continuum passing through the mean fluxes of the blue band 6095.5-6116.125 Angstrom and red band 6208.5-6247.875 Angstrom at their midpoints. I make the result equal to 0.03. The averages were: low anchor 59.5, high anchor 57.8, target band 57.2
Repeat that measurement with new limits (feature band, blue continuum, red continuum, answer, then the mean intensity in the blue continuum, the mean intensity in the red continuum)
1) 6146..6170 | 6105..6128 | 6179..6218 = 0.05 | 59.3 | 58.9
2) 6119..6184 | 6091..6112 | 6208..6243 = 0.03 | 59.6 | 58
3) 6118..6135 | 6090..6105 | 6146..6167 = -0.01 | 58.9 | 56.6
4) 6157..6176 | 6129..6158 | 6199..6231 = 0.06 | 58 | 58.6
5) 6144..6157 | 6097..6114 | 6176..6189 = 0.01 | 59.3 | 59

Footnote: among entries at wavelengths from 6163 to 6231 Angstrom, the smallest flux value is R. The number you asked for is 48.87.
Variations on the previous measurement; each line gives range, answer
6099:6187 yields 45.81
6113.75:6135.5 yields 47.36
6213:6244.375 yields 51.93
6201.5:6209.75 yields 58.82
